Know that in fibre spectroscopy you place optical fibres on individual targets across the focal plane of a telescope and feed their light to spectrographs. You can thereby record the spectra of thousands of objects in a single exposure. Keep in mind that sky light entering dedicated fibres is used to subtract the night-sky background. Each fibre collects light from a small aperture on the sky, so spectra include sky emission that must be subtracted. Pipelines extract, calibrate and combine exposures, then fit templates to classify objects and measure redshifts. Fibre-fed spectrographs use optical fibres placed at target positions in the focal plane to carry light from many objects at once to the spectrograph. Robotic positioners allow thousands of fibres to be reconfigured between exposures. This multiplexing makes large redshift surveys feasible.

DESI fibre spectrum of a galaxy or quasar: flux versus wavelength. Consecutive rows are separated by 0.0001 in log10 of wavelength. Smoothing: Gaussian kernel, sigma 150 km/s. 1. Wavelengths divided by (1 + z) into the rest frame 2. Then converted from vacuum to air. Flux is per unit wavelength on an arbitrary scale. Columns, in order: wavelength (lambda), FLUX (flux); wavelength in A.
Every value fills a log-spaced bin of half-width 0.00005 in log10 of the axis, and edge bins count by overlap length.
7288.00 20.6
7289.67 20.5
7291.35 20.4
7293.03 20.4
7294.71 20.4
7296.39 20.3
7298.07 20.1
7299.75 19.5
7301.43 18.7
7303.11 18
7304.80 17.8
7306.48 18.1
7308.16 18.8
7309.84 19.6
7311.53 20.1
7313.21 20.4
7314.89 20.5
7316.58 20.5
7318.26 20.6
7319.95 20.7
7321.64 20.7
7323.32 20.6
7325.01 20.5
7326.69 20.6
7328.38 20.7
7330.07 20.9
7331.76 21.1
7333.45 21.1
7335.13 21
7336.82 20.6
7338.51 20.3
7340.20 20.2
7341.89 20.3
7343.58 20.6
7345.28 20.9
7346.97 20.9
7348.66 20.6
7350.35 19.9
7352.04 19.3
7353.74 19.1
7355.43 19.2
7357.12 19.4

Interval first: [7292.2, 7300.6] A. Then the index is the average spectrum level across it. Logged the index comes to 20.1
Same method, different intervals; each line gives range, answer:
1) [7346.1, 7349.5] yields 20.8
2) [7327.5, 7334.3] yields 20.9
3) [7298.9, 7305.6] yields 18.5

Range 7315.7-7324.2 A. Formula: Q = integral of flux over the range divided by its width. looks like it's 20.6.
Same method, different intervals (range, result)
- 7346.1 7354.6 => 20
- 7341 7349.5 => 20.6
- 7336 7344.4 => 20.4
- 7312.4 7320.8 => 20.5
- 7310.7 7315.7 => 20.4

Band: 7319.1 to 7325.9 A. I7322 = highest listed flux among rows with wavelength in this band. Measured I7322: 20.7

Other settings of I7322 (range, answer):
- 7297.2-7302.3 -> 20.1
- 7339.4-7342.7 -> 20.3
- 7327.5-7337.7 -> 21.1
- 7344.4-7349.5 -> 20.9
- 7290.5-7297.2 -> 20.4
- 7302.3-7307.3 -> 18.1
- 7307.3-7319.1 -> 20.6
